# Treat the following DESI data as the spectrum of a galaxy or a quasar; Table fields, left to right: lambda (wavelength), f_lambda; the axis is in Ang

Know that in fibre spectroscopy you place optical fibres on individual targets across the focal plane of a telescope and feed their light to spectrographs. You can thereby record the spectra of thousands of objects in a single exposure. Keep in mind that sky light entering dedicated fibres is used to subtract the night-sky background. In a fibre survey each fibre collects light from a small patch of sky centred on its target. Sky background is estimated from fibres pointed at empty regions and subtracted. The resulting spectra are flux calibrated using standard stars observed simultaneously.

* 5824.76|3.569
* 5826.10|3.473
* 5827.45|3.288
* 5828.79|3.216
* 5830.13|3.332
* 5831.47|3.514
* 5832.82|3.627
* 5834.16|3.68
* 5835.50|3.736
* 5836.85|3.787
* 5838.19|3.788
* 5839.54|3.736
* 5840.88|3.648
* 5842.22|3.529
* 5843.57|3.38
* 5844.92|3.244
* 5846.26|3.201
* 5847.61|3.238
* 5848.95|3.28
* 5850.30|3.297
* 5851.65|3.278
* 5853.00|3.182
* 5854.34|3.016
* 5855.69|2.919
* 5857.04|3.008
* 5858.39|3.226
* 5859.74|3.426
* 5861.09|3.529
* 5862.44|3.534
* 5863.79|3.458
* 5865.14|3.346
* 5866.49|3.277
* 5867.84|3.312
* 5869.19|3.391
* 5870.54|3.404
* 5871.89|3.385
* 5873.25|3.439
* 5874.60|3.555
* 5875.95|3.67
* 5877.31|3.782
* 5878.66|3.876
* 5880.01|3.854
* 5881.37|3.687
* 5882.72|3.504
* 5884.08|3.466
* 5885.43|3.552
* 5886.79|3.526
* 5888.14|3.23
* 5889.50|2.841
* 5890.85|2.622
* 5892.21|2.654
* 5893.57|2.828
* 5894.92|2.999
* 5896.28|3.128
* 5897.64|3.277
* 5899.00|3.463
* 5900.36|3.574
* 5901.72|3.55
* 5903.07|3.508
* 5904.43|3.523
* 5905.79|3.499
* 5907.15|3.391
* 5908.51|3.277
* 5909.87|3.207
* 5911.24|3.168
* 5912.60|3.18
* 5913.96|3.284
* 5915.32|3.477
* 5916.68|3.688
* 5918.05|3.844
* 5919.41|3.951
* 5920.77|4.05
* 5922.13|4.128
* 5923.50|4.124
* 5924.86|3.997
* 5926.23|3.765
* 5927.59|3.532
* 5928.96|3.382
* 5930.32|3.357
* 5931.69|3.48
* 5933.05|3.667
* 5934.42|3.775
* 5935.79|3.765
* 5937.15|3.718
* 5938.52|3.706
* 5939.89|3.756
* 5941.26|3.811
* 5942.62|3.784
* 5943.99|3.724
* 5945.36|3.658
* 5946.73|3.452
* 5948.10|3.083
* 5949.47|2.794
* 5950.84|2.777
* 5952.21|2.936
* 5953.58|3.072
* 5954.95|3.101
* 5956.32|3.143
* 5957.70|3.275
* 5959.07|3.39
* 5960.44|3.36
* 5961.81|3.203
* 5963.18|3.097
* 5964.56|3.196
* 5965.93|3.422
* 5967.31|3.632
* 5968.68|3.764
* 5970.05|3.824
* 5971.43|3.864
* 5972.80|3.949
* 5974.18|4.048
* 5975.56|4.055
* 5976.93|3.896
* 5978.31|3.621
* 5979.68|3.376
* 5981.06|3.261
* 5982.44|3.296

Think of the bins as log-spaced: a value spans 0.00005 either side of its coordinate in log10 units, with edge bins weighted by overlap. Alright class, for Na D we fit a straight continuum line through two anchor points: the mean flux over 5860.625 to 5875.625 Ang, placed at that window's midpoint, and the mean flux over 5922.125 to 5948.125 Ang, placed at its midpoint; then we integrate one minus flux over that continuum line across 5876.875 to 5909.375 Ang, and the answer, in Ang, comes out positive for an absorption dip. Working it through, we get 1.5 Ang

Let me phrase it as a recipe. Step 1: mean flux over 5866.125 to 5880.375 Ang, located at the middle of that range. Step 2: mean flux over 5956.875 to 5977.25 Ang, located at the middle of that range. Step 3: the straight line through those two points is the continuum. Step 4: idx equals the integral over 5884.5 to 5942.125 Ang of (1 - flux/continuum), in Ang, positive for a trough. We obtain 1.3 Ang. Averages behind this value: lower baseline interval 3.54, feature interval 3.48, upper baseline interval 3.59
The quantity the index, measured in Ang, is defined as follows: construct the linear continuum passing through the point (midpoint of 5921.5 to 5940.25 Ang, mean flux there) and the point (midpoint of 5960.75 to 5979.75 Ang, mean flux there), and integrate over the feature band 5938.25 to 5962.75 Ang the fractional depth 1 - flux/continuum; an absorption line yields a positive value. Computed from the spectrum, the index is 2.4 Ang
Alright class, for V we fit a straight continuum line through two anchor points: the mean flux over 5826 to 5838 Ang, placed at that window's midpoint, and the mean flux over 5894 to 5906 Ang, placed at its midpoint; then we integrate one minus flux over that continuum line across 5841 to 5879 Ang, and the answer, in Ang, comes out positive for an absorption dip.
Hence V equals 1.12 Ang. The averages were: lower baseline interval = 3.53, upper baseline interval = 3.38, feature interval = 3.36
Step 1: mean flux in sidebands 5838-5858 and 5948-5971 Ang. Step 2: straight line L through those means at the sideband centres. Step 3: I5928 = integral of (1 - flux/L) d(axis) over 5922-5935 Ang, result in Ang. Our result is -1.7 Ang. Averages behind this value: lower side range 3.3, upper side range 3.25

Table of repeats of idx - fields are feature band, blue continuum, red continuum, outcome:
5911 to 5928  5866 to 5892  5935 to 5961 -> -1.6 Ang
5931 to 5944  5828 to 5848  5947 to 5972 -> -1.6 Ang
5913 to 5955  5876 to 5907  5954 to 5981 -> -1.4 Ang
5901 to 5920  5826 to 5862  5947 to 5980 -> -0.3 Ang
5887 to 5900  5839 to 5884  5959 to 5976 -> 1.6 Ang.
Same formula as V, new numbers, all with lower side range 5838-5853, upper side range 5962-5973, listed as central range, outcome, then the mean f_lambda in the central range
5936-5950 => -0.15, 3.56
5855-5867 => 0.40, 3.3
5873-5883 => -0.72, 3.69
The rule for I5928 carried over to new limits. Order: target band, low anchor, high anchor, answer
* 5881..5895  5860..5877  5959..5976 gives 1.2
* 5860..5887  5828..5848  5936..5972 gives -0.3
